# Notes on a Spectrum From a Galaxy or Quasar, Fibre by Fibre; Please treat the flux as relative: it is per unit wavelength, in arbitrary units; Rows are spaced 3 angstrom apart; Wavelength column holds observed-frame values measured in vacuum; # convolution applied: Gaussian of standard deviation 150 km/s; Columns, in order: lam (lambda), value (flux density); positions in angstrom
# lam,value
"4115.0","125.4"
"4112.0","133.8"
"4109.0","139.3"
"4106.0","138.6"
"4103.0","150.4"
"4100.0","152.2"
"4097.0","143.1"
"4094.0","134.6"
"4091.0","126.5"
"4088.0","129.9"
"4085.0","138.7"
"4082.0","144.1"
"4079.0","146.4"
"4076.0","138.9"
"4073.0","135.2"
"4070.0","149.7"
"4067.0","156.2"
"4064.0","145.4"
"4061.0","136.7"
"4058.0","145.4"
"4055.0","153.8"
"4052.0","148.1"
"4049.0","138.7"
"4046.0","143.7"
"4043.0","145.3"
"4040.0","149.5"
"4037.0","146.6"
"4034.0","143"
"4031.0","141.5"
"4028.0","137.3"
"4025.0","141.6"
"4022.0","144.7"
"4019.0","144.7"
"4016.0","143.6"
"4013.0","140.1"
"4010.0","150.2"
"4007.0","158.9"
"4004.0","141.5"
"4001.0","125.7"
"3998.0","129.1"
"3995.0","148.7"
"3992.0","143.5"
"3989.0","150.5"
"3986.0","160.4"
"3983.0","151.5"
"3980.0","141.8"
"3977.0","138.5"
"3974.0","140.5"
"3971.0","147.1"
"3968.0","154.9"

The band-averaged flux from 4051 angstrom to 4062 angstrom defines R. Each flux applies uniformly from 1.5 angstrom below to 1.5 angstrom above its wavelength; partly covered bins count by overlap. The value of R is 146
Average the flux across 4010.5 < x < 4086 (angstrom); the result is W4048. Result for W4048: 144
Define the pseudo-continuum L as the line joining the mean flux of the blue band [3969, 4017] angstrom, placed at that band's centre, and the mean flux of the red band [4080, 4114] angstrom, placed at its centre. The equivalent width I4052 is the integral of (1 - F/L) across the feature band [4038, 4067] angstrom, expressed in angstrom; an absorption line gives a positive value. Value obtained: -0.9 angstrom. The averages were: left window 145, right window 139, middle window 146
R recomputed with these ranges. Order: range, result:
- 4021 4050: 143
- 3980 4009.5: 146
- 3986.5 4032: 143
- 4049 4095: 142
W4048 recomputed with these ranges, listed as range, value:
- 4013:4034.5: 142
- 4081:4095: 134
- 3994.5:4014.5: 142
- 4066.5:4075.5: 145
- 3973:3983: 142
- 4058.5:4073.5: 145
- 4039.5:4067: 146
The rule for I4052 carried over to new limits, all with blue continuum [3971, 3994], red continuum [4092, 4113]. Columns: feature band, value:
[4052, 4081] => -0.5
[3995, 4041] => 0.8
